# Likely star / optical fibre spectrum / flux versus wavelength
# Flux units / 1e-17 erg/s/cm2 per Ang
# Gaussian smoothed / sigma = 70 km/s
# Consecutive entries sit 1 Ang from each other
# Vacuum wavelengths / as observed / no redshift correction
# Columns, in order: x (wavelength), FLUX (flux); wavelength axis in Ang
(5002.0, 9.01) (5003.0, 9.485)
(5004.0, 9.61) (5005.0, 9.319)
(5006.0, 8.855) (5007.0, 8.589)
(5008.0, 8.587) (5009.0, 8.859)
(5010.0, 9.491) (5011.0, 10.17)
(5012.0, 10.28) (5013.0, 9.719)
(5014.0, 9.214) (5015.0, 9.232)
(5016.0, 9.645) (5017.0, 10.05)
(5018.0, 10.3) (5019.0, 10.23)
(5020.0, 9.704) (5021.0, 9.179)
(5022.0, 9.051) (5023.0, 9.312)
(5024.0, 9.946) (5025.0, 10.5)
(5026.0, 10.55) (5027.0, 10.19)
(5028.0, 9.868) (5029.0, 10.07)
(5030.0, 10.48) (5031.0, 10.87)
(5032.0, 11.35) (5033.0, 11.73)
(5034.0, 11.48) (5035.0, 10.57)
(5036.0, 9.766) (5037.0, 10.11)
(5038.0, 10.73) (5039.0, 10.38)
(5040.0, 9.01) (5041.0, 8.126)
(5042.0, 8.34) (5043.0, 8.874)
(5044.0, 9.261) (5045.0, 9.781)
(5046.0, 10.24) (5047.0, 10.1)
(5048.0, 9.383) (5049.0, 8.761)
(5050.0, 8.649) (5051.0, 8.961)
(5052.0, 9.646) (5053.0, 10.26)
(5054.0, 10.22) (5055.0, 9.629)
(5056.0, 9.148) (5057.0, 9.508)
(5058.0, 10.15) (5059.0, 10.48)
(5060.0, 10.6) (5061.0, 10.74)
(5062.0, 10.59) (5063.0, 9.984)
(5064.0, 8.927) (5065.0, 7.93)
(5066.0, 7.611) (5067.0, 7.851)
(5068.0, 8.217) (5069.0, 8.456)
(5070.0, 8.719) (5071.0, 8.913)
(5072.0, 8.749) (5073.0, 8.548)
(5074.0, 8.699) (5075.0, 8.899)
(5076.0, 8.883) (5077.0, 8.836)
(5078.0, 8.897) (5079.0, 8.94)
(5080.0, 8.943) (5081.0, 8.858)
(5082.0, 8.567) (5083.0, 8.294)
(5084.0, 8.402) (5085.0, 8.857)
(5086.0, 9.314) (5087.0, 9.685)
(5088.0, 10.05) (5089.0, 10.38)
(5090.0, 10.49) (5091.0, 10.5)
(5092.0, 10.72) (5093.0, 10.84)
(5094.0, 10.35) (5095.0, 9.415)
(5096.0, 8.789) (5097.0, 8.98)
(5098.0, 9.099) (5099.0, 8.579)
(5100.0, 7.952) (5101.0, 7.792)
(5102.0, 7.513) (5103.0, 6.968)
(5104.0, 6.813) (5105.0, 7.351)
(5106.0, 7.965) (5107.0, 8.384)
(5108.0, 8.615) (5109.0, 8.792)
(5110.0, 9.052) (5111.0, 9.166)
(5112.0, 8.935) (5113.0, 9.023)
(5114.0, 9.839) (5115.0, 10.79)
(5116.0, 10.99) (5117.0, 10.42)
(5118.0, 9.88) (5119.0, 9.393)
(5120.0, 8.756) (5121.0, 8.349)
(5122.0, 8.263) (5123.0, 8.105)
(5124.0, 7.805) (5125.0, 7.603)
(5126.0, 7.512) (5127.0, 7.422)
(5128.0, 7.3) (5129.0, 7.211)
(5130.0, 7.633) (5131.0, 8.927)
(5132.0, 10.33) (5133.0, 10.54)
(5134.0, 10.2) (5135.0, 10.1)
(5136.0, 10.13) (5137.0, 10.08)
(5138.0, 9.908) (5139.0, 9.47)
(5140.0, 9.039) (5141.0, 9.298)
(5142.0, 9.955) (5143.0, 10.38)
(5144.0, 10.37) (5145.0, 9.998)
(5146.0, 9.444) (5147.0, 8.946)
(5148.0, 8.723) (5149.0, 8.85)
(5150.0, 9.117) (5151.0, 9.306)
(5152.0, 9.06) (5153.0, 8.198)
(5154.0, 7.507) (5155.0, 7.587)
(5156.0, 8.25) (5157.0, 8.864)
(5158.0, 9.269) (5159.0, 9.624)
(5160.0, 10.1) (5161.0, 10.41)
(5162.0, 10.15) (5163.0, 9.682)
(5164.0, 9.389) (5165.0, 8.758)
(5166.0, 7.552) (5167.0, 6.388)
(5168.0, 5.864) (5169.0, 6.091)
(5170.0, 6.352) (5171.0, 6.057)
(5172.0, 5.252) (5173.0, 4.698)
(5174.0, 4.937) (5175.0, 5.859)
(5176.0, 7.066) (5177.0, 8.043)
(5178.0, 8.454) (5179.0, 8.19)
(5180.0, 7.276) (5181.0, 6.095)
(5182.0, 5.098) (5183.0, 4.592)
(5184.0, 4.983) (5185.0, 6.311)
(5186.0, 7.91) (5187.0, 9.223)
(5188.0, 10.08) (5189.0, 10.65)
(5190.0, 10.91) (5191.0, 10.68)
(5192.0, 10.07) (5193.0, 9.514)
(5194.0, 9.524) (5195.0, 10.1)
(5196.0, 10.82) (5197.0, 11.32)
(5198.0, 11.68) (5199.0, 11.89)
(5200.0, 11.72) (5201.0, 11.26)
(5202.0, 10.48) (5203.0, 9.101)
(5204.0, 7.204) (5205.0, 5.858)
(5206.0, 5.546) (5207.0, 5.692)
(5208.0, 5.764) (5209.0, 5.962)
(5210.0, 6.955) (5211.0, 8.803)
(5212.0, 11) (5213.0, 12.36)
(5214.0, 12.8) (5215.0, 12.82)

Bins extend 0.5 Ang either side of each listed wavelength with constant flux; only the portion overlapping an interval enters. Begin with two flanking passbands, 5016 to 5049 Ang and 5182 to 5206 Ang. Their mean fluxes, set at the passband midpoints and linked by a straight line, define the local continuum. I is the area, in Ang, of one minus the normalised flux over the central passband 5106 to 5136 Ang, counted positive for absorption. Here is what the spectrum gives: 1.91 Ang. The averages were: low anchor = 9.96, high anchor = 9.22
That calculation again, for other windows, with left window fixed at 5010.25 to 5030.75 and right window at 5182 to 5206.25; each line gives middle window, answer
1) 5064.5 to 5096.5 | 1.9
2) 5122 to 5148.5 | 1.0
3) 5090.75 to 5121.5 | 1.7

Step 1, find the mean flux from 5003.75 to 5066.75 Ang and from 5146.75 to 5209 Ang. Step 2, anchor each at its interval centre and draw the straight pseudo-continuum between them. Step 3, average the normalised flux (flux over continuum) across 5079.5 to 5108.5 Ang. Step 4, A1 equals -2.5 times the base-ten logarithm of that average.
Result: 0.03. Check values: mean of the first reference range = 9.72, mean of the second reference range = 8.27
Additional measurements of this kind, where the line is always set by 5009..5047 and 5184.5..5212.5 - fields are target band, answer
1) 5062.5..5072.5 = 0.14 mag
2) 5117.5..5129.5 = 0.17 mag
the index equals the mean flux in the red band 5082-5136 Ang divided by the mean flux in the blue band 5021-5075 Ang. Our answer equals 0.9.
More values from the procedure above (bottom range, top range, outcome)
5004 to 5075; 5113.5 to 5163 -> 0.96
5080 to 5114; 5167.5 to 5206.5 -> 0.91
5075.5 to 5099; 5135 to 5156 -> 0.99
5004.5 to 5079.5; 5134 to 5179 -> 0.89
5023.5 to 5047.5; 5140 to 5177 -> 0.82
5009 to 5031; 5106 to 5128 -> 0.90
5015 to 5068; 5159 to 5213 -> 0.84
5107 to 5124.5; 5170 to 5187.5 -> 0.71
